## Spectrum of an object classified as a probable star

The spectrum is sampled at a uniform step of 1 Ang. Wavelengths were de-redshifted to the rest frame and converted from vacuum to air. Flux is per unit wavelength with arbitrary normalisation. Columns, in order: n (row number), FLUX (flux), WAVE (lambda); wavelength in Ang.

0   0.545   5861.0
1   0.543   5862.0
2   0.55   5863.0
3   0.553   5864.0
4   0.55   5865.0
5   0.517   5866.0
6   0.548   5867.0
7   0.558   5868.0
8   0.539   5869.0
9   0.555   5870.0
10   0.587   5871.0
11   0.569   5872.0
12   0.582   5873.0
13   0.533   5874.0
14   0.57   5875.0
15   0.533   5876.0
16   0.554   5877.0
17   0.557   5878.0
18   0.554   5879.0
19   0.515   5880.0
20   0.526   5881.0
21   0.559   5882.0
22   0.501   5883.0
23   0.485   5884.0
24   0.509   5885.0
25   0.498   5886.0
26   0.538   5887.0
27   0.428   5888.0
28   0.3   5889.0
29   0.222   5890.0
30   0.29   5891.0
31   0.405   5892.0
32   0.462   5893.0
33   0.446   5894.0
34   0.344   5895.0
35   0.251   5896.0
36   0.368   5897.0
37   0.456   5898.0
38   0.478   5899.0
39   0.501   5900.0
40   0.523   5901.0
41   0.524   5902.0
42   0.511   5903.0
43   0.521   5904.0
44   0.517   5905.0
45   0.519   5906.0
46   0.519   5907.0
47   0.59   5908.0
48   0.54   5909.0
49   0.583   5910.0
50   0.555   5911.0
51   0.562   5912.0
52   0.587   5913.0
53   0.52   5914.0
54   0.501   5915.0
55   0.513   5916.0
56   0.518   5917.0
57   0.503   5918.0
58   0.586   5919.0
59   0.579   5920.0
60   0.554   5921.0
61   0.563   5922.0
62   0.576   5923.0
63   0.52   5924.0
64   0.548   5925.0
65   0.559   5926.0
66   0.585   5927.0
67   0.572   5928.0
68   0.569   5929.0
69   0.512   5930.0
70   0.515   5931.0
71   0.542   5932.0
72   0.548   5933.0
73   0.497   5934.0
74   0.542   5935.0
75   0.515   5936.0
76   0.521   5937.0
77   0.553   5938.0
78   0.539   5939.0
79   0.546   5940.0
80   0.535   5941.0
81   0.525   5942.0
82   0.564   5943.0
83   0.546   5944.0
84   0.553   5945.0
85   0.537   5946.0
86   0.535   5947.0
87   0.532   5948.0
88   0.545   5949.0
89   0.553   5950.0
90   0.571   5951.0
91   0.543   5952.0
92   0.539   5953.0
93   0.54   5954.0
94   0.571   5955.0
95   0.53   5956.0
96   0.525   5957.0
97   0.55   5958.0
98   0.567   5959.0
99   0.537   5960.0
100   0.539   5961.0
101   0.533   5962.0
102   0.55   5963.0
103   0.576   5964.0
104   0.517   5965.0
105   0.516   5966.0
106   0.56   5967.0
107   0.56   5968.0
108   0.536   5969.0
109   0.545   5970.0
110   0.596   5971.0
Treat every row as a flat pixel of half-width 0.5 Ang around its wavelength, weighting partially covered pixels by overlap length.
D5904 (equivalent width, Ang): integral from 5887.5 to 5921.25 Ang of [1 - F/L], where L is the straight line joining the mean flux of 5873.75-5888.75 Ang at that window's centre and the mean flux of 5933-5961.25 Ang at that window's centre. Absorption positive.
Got 3.2 Ang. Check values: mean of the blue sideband 0.52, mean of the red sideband 0.541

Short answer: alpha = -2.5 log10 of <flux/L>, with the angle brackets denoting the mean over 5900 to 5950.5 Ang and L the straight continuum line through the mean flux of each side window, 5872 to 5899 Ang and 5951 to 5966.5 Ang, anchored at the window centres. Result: -0.07 mag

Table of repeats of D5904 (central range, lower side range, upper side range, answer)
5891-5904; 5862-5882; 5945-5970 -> 2.7 Ang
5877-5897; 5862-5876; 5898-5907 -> 3.3 Ang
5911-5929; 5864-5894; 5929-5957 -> -0.8 Ang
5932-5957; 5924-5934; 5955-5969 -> 0.2 Ang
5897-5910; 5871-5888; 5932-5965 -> 0.6 Ang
